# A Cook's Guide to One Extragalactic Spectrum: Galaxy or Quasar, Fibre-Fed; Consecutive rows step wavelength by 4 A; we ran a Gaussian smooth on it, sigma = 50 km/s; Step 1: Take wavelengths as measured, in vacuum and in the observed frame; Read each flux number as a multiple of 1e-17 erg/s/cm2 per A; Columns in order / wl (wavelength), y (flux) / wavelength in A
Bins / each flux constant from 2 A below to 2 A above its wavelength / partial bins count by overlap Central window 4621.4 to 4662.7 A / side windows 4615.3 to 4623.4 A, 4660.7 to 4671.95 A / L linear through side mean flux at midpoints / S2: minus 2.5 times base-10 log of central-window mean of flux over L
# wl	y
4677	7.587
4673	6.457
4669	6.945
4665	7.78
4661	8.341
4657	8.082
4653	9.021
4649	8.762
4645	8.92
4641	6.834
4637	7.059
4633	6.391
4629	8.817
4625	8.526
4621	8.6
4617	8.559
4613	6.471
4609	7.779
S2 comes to -0.01 mag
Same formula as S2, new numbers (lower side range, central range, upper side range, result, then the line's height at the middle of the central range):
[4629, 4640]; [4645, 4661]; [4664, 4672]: -0.20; 7.16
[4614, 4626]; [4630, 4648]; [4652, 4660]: 0.13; 8.43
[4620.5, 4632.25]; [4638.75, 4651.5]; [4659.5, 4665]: 0.01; 8.27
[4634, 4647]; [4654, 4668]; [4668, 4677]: -0.14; 7.1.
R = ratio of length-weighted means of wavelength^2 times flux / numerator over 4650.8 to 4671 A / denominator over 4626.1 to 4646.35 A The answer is 1.1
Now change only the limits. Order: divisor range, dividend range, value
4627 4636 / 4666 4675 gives 0.92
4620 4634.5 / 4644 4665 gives 1.06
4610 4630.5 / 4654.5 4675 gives 0.94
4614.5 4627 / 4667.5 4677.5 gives 0.83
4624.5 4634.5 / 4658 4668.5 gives 1.02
